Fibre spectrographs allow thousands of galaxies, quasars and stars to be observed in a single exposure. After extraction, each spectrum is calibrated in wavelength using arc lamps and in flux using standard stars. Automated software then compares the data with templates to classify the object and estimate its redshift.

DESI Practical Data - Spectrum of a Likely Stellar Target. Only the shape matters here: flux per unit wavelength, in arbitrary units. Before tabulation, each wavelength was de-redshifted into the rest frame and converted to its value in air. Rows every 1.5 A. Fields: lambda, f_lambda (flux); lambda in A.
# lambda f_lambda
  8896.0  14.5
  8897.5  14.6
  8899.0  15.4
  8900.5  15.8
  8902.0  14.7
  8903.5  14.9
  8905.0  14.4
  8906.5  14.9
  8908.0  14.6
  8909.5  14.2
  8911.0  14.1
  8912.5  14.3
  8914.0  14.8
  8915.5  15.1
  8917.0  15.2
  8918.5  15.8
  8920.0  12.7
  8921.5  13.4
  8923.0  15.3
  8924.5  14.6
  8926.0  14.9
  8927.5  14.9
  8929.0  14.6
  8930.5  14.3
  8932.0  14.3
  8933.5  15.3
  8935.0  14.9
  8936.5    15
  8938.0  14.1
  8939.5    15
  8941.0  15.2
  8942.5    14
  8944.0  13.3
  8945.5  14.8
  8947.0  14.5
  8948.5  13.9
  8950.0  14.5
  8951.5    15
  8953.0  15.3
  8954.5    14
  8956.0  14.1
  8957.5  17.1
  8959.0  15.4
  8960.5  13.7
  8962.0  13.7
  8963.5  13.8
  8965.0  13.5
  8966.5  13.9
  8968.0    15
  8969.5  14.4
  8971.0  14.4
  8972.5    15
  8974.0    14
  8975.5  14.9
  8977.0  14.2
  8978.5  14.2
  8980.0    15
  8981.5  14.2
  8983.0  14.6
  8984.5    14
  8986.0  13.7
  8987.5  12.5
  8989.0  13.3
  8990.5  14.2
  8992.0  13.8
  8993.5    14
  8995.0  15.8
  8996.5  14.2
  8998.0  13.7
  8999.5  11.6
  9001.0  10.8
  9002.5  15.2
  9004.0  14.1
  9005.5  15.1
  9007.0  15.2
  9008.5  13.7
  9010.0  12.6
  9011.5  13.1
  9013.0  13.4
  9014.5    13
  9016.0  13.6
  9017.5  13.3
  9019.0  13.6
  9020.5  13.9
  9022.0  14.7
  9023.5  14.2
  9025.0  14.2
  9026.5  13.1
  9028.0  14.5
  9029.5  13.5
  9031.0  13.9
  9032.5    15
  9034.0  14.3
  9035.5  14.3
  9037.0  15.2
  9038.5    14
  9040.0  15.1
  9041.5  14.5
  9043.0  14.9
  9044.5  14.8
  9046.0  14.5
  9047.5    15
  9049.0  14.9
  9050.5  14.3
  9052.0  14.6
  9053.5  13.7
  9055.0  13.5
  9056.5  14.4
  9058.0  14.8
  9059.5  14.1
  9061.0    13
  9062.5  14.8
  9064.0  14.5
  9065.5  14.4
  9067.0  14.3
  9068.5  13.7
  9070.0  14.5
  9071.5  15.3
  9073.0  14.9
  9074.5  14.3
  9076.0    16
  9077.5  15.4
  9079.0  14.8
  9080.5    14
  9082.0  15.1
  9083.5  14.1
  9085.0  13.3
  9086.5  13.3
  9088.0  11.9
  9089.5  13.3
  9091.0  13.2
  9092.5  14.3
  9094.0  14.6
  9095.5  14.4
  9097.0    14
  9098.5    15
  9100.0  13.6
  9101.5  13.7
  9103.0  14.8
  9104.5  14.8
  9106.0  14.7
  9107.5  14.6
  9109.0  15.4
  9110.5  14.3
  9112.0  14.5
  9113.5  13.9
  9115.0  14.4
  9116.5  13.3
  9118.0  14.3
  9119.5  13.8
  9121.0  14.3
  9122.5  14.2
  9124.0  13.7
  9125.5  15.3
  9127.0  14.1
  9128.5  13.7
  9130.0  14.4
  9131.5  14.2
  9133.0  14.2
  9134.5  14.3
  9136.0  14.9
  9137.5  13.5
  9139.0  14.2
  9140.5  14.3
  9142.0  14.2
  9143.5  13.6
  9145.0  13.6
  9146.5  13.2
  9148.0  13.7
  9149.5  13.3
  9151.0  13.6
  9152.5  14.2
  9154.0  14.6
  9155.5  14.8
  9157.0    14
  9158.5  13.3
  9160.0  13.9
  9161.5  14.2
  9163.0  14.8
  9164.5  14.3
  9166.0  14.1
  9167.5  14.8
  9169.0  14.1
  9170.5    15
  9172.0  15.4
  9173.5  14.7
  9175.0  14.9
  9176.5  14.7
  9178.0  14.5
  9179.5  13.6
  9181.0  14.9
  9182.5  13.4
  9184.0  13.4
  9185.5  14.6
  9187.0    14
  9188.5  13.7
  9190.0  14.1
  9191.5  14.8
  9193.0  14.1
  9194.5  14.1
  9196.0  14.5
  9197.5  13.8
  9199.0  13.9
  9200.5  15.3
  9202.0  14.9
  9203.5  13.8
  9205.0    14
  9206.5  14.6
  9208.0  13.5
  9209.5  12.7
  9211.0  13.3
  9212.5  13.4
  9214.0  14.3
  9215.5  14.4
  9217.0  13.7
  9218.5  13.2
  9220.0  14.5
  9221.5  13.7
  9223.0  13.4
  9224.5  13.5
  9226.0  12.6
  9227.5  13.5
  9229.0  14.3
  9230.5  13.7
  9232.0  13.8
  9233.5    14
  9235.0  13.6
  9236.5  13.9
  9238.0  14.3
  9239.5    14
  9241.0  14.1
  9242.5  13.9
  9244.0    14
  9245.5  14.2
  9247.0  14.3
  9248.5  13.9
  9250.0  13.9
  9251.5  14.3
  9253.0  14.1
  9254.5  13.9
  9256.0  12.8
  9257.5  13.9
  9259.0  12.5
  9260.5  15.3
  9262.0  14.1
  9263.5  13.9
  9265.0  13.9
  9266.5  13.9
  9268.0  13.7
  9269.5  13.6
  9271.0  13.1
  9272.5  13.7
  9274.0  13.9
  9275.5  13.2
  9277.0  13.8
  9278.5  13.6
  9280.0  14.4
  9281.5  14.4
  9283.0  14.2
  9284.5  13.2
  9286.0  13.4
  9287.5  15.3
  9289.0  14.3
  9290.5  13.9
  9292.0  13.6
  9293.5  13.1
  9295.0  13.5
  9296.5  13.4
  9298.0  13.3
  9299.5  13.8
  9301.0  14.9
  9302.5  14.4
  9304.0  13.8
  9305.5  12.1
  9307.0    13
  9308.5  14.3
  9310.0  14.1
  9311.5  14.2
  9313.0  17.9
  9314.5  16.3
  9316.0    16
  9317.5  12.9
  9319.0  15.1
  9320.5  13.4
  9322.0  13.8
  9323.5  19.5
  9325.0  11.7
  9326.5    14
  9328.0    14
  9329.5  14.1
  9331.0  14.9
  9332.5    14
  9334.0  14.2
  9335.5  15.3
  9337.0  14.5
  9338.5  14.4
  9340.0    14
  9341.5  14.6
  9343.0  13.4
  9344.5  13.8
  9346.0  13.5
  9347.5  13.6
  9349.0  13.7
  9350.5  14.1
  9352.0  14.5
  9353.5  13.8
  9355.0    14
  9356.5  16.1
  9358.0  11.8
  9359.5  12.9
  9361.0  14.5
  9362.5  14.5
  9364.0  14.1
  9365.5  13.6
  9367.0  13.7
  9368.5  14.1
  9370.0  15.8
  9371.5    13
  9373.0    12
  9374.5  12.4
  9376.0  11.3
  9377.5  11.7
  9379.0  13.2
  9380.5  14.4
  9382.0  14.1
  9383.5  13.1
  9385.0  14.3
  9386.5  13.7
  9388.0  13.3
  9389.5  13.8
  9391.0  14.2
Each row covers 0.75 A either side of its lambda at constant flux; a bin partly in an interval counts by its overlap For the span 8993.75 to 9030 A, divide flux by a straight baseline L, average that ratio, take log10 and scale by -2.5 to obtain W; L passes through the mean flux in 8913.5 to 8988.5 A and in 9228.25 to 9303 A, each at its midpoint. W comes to 0.046 mag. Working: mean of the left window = 14.5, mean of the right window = 13.9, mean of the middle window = 13.8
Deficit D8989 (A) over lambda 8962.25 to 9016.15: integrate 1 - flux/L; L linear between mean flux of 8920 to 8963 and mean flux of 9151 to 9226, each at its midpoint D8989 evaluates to 2.0 A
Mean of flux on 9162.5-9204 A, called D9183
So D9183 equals 14.4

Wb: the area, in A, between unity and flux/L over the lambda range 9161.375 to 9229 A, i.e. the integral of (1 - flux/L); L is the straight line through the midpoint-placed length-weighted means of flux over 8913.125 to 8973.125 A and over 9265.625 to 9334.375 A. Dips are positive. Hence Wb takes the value 0.64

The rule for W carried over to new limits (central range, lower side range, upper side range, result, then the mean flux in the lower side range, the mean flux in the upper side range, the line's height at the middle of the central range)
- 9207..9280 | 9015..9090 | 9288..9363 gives 0.033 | 14.3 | 14.2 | 14.2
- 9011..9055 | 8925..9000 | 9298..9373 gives 0.012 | 14.4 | 14.2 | 14.3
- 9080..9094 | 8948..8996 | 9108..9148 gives 0.042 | 14.3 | 14.1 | 14.2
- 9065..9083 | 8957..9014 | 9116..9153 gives -0.052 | 14.1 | 14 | 14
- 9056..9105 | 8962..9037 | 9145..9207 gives -0.013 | 14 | 14.2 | 14.1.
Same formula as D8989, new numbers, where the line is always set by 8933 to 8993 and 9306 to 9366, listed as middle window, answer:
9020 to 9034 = 0.2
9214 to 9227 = 0.6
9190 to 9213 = 0.4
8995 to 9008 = 0.5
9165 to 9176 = -0.3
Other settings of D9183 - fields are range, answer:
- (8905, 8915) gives 14.5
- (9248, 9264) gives 13.9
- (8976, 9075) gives 14.1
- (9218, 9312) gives 13.8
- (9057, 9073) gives 14.4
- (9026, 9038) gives 14.2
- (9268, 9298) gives 13.8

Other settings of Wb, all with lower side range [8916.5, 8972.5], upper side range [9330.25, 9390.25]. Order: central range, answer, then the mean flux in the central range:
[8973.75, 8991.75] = 0.51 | 14.1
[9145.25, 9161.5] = 0.34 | 13.9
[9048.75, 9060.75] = 0.11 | 14.2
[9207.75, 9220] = 0.38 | 13.6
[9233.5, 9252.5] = -0.04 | 14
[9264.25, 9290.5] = 0.15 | 13.9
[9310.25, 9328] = -1.34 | 14.9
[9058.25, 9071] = 0.10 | 14.2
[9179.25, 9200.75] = -0.05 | 14.1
